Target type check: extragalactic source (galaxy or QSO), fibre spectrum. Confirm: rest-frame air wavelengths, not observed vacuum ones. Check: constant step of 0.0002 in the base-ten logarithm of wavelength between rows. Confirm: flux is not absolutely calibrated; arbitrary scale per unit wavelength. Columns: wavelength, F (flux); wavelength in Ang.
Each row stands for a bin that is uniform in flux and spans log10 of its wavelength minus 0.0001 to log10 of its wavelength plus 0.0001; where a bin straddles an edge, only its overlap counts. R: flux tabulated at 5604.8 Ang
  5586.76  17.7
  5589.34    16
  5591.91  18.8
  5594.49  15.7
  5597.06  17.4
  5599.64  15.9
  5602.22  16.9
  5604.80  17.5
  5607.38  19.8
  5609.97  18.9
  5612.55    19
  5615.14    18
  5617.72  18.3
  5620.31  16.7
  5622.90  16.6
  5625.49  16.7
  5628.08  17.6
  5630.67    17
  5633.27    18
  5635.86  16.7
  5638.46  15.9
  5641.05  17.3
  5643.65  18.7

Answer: 17.5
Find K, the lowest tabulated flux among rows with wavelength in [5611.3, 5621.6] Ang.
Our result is 16.7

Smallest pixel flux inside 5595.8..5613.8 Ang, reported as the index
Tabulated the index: 15.9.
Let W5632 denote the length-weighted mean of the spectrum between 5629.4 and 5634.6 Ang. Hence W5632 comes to 17.5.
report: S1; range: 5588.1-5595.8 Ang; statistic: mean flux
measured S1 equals 16.9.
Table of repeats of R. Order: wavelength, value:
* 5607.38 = 19.8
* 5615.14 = 18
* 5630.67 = 17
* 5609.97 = 18.9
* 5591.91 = 18.8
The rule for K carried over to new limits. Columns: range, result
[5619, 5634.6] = 16.6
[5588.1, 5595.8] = 15.7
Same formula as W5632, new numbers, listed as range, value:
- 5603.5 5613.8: 18.8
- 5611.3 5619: 18.4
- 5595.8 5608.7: 17.5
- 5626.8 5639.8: 17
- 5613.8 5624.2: 17.4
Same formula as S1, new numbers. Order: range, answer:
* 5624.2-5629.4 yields 17.2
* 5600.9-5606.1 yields 17.2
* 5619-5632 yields 16.9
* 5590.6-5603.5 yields 16.9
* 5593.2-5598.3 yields 16.6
